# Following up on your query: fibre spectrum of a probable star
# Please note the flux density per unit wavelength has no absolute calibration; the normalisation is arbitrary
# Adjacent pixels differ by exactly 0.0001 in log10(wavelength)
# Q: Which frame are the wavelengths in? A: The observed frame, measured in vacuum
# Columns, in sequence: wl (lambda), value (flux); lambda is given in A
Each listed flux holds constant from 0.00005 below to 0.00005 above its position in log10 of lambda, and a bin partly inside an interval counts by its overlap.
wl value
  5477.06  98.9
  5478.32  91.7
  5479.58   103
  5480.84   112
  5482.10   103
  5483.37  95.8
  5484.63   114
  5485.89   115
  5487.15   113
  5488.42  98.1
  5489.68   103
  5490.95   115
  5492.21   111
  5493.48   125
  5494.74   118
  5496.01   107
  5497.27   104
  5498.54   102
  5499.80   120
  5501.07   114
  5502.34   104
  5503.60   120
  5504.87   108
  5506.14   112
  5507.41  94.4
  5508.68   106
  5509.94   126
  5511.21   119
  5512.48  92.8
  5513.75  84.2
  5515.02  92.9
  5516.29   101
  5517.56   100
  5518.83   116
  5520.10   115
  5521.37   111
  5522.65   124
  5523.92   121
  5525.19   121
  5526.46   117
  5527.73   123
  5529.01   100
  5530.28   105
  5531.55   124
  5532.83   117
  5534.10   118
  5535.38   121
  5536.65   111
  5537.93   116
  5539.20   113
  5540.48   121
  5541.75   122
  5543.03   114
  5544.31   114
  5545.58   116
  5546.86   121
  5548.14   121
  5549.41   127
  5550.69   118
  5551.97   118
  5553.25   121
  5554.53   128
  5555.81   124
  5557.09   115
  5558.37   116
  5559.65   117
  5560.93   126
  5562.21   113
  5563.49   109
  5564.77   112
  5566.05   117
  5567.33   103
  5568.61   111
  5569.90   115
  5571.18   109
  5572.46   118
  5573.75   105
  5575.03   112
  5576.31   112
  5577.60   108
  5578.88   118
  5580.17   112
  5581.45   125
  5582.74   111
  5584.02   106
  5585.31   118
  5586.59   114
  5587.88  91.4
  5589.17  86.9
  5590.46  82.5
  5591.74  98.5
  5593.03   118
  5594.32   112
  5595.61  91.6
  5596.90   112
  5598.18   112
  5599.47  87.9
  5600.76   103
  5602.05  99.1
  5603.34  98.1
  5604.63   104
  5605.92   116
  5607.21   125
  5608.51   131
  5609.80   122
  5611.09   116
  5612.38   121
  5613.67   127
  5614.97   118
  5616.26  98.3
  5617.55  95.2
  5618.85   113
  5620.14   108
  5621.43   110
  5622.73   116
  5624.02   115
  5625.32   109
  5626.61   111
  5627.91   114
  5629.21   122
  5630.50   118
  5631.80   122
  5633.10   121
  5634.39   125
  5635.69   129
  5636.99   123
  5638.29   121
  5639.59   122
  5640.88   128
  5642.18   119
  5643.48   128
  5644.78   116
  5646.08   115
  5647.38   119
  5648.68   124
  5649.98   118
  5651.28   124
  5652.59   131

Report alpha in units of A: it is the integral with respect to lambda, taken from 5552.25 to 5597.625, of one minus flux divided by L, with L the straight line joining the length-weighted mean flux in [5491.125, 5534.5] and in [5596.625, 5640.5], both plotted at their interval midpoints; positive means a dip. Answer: 0.7 A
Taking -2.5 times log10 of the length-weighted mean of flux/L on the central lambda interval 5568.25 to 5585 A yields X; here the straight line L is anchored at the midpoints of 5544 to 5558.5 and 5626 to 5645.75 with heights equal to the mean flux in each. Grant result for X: 0.07 mag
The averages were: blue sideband 120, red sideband 121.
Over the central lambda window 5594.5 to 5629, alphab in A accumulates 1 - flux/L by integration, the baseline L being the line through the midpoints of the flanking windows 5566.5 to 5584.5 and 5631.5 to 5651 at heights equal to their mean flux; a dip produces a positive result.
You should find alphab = 2.0 A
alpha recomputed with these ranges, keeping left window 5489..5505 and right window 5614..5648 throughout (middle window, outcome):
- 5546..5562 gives -1.0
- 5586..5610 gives 2.2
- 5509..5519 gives 0.8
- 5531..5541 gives -0.4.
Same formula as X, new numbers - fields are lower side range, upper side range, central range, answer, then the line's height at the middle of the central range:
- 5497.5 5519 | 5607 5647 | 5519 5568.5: -0.07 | 110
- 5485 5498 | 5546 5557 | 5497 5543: 0.04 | 116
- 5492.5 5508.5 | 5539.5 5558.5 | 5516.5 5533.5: 0.01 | 115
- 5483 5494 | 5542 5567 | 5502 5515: 0.06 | 113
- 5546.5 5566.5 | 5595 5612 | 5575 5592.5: 0.07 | 113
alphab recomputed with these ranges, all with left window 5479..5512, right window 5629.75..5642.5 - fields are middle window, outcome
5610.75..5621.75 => 0.8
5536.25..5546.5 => -0.2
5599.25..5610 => 0.9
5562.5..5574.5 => 0.6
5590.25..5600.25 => 1.4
